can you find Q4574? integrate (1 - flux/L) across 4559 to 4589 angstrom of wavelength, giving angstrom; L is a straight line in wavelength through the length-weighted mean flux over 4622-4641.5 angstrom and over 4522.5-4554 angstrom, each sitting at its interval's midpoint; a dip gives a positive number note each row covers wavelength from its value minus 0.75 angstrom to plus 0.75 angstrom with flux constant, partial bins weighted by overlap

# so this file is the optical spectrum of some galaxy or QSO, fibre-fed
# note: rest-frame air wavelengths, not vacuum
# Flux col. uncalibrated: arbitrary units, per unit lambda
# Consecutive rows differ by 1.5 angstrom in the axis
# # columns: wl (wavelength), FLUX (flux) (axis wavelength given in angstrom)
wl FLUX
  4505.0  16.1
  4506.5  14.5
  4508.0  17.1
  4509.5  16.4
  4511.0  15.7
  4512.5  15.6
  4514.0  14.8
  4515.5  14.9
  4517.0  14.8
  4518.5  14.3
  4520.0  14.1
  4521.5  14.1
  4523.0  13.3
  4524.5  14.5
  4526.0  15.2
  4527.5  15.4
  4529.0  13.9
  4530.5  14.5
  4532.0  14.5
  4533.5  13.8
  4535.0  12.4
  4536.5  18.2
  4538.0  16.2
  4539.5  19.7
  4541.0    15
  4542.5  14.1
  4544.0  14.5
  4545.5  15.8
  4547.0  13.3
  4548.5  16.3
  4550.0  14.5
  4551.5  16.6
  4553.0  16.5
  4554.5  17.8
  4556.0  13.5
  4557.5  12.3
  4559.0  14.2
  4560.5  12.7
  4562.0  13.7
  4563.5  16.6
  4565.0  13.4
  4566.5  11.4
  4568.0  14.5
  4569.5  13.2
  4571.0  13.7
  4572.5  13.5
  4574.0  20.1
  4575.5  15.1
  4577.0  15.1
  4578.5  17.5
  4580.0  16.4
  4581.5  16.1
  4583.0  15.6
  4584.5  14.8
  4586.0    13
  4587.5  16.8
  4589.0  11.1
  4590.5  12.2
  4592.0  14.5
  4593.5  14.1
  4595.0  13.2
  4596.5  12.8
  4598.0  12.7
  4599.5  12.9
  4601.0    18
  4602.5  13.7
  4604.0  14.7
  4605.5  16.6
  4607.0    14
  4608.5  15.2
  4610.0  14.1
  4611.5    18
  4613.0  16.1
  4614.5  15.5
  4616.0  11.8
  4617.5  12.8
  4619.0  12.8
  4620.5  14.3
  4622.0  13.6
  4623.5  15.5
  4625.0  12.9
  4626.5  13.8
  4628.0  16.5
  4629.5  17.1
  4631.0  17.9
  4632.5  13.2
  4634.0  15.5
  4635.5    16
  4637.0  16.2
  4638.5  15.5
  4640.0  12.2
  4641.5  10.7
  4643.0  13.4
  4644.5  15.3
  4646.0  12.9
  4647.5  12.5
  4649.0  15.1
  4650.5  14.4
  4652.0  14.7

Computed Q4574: 0.6 angstrom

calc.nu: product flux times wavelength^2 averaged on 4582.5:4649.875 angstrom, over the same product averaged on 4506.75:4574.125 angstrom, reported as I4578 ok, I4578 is 1.00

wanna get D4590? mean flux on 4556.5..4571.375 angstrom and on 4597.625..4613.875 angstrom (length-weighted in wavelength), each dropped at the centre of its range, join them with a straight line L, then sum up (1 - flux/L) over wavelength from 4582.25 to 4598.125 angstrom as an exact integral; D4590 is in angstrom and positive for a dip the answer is 0.87 angstrom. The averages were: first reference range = 13.6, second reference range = 15.1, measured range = 13.7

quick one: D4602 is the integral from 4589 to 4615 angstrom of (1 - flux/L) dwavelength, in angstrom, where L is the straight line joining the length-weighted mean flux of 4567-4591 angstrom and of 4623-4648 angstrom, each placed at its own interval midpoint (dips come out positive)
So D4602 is 0.5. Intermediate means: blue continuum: 14.9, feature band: 14.5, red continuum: 14.5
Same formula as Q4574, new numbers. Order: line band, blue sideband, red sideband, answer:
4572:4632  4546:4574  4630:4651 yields -1.6 angstrom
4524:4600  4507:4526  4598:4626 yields 0.3 angstrom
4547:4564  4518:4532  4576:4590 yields -0.1 angstrom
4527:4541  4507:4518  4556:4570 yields -0.7 angstrom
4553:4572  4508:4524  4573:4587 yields 2.0 angstrom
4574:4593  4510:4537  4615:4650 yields -0.8 angstrom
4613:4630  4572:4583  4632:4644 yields 0.5 angstrom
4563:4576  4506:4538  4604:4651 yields 0.2 angstrom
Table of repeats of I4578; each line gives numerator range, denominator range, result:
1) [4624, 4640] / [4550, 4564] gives 1.07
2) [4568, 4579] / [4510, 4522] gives 1.06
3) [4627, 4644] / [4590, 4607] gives 1.07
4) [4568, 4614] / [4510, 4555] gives 1.00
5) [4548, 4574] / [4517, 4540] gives 0.99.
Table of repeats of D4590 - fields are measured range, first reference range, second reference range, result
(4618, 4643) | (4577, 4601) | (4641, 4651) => -1.4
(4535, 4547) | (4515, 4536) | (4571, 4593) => -1.1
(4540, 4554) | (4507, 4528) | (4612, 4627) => -0.6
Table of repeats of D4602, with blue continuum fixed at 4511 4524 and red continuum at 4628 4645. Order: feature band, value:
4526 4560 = -1.14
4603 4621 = 0.20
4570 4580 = -0.74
